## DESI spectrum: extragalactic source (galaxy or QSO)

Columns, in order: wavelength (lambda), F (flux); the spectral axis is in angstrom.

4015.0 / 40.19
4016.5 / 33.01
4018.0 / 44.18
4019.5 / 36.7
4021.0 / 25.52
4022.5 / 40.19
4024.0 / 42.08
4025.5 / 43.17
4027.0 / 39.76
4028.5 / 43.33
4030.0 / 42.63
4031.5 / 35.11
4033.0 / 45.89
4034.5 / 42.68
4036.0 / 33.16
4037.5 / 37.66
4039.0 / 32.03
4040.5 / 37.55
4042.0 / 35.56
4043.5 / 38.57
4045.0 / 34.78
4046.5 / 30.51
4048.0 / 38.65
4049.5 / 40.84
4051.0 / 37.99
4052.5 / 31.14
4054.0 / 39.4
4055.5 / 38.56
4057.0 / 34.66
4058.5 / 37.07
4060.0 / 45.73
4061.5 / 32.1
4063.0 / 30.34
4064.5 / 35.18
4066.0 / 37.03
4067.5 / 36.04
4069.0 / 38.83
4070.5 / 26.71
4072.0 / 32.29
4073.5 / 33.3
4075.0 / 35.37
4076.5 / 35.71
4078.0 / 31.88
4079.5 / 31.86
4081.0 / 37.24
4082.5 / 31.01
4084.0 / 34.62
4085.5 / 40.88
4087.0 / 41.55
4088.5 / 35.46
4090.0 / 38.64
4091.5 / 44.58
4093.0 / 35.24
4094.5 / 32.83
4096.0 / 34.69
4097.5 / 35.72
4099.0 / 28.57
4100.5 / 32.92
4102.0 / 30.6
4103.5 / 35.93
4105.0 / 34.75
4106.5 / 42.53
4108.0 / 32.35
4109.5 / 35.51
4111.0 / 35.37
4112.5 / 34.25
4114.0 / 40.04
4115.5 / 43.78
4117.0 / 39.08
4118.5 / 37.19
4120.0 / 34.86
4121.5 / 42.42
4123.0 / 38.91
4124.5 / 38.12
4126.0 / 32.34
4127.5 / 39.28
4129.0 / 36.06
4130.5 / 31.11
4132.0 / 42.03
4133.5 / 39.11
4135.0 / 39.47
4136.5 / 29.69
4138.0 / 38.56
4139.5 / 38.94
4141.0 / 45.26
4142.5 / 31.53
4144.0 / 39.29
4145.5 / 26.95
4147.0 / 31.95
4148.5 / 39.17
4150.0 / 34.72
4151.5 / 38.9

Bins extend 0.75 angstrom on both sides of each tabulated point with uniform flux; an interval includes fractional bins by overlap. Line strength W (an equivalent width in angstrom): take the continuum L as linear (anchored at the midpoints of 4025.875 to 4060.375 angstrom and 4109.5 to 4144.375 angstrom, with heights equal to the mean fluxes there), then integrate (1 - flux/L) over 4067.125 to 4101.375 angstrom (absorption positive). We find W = 2.5 angstrom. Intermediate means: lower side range 37.9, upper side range 37.6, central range 35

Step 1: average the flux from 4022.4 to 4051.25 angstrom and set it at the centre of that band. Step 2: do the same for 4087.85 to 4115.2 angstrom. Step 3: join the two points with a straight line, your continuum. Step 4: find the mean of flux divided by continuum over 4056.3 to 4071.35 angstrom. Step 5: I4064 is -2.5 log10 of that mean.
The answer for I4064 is 0.06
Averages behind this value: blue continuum 38.6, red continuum 35.7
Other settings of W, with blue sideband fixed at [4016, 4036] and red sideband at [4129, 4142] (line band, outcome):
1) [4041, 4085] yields 4.01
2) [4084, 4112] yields 1.74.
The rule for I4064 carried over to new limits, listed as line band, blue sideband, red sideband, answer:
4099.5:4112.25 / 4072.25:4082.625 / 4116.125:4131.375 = 0.030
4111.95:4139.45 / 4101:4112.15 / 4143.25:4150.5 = -0.084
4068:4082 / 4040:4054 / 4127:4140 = 0.089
